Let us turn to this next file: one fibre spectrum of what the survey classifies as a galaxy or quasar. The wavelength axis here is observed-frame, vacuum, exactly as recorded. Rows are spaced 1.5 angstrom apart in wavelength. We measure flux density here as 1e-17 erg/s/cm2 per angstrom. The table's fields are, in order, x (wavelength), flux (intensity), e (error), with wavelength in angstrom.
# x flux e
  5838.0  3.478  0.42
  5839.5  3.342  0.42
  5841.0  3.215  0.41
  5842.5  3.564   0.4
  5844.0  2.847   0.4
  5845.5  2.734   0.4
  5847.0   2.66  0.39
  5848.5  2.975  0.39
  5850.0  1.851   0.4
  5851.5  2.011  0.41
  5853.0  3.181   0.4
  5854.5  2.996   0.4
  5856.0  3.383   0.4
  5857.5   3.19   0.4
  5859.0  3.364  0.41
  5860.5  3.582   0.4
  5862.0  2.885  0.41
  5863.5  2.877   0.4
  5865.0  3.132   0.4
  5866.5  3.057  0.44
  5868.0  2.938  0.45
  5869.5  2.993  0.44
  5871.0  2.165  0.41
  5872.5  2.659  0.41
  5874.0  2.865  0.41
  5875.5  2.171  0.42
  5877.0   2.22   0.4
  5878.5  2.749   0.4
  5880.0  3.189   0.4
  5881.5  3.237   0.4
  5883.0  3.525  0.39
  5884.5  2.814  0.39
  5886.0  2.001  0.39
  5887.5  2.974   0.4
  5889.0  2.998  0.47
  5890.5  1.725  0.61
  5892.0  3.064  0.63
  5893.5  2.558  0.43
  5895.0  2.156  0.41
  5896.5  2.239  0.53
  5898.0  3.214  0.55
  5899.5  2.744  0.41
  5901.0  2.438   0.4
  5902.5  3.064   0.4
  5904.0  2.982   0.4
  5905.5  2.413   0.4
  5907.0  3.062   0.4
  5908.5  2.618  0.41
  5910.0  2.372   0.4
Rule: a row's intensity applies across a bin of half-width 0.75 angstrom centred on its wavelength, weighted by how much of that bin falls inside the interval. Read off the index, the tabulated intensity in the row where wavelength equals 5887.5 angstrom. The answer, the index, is 2.974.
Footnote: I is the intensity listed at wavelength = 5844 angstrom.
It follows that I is 2.847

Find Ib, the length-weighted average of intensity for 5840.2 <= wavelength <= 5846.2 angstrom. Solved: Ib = 3.1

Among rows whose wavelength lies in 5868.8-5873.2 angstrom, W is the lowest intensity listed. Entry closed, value 2.165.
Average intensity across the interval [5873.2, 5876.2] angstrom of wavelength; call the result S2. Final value 2.53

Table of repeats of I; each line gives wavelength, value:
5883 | 3.525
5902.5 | 3.064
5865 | 3.132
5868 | 2.938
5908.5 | 2.618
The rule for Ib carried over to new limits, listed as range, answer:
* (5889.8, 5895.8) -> 2.38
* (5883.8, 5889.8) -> 2.69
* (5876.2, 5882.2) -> 2.84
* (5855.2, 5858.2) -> 3.28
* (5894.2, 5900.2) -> 2.59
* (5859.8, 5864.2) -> 3.11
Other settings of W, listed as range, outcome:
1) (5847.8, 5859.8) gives 1.851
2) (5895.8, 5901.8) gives 2.239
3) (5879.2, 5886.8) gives 2.001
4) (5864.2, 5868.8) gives 2.938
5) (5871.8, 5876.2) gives 2.171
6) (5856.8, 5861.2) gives 3.19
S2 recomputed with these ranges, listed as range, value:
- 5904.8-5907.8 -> 2.74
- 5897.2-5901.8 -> 2.8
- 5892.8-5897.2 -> 2.32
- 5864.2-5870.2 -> 3.03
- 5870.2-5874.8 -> 2.56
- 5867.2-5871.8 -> 2.7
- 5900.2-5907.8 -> 2.79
